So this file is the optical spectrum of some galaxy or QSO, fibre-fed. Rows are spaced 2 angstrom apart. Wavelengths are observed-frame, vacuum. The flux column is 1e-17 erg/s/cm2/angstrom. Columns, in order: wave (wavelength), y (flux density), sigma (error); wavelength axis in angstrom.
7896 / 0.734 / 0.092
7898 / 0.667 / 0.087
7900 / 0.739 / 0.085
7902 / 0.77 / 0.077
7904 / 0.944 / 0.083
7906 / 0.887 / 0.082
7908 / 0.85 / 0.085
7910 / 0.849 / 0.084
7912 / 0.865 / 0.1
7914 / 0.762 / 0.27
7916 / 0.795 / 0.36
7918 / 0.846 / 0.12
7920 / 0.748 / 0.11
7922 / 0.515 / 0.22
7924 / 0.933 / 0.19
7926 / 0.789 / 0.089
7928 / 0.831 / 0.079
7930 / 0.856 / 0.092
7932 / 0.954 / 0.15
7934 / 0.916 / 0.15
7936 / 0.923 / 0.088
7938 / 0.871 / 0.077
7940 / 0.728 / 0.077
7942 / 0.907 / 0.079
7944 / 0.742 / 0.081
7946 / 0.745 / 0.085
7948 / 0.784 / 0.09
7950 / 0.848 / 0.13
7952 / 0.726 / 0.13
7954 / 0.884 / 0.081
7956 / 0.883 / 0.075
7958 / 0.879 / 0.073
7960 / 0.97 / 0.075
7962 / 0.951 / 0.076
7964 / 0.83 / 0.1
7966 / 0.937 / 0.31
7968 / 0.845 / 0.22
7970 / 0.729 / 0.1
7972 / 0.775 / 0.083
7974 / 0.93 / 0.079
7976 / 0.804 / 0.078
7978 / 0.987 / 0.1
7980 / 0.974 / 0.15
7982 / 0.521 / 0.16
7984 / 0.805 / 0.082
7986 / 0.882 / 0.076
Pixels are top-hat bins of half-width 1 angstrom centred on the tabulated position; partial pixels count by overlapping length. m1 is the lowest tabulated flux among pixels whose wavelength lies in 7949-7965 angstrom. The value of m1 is 0.726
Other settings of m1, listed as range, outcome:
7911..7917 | 0.762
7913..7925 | 0.515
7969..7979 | 0.729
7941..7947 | 0.742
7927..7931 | 0.831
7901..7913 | 0.77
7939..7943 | 0.728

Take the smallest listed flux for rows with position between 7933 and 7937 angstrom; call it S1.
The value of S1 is 0.916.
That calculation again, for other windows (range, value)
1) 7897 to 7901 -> 0.667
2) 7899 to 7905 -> 0.739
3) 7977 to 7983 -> 0.521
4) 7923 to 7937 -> 0.789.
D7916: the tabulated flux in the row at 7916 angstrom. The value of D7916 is 0.795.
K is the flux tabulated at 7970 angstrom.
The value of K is 0.729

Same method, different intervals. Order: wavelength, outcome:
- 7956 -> 0.883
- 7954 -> 0.884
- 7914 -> 0.762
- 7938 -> 0.871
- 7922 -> 0.515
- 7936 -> 0.923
